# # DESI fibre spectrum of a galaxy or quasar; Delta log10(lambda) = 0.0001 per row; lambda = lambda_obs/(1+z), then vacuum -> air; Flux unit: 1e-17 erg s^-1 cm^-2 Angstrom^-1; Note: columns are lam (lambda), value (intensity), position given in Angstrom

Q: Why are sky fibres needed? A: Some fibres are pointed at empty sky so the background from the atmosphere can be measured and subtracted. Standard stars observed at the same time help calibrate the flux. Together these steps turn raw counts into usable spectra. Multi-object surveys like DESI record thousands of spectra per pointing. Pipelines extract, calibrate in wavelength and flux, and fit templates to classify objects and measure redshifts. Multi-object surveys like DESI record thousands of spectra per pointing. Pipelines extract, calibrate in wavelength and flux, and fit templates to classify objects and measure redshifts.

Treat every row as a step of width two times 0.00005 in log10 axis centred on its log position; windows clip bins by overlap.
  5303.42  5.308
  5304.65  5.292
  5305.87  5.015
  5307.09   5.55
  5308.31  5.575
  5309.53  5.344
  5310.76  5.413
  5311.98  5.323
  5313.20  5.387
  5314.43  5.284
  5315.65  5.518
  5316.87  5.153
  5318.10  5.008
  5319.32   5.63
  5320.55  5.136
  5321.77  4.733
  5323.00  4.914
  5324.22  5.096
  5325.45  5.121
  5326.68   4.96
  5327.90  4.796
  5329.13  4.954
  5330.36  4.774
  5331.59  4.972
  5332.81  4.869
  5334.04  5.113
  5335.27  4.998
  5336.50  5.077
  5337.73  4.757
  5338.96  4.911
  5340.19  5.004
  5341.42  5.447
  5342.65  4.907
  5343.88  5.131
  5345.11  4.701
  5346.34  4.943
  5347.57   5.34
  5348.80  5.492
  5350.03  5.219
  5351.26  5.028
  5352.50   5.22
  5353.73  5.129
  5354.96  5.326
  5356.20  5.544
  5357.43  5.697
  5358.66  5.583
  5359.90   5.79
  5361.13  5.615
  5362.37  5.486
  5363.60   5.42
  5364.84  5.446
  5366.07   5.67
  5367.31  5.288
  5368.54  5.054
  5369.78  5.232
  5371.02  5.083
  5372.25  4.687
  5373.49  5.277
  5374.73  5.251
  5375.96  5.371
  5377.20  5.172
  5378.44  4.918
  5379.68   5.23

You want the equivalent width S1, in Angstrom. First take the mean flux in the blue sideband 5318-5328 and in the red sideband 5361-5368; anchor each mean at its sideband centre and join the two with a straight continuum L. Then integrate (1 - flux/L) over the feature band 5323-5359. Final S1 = 1.0 Angstrom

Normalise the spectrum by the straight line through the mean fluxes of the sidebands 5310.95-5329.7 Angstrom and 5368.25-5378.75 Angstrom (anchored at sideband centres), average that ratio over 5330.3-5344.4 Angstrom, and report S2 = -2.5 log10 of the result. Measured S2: 0.03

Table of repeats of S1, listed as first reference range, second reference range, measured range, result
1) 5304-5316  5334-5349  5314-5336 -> 0.7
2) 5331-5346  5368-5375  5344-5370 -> -1.5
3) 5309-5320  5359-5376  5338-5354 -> 0.7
